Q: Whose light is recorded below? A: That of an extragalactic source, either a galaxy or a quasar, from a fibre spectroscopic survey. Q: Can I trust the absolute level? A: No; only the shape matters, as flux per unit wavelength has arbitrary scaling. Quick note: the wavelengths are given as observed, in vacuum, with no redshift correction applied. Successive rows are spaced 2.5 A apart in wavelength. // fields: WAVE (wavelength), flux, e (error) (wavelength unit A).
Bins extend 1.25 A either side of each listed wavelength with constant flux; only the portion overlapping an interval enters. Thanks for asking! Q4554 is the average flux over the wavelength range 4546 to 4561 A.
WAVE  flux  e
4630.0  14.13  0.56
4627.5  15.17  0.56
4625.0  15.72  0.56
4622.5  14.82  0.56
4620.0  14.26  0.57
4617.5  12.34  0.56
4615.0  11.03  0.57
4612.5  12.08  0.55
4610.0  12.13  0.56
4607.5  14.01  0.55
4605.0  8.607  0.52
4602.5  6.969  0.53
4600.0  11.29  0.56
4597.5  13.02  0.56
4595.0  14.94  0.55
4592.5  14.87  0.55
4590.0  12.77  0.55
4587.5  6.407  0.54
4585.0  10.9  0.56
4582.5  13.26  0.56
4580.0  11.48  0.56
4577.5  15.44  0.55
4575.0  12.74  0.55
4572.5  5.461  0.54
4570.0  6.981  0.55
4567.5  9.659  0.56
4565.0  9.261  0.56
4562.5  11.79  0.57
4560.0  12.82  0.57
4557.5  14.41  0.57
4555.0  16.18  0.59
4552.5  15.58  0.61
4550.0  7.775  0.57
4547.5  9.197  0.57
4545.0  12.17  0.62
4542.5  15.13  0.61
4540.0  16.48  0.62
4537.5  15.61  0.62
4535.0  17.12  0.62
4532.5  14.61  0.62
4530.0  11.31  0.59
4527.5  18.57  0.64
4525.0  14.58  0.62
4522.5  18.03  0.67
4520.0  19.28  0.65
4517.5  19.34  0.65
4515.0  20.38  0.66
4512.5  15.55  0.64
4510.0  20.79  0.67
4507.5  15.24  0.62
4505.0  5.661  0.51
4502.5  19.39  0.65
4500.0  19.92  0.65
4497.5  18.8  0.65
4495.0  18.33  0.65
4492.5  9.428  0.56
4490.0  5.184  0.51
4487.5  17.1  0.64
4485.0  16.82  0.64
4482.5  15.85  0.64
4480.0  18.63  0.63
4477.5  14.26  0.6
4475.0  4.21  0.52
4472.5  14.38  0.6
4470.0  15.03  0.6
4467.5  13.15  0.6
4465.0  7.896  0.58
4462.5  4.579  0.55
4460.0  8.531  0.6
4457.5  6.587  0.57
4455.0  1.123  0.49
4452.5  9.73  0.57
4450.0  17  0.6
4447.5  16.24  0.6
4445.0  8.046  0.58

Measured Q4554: 12.6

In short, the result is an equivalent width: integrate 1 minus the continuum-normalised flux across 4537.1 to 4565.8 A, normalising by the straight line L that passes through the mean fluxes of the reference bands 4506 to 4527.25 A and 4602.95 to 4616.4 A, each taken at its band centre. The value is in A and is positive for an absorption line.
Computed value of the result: 4.4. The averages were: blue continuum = 17.8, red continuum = 11.3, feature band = 13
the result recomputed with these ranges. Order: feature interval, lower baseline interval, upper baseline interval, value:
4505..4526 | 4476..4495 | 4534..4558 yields -4.8 A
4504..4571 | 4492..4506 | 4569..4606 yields -2.4 A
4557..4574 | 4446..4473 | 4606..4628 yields 3.4 A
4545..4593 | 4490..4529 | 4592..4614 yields 7.6 A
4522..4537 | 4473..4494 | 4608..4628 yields -3.0 A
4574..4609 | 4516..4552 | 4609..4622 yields 3.6 A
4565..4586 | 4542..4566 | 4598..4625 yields 2.7 A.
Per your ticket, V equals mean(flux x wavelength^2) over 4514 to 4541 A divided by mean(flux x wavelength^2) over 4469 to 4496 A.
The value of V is 1.27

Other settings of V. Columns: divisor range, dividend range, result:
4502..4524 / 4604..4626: 0.79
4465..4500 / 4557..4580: 0.81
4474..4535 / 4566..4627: 0.79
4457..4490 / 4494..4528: 1.48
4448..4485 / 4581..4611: 1.11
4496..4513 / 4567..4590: 0.65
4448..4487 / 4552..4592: 1.06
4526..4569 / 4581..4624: 0.92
